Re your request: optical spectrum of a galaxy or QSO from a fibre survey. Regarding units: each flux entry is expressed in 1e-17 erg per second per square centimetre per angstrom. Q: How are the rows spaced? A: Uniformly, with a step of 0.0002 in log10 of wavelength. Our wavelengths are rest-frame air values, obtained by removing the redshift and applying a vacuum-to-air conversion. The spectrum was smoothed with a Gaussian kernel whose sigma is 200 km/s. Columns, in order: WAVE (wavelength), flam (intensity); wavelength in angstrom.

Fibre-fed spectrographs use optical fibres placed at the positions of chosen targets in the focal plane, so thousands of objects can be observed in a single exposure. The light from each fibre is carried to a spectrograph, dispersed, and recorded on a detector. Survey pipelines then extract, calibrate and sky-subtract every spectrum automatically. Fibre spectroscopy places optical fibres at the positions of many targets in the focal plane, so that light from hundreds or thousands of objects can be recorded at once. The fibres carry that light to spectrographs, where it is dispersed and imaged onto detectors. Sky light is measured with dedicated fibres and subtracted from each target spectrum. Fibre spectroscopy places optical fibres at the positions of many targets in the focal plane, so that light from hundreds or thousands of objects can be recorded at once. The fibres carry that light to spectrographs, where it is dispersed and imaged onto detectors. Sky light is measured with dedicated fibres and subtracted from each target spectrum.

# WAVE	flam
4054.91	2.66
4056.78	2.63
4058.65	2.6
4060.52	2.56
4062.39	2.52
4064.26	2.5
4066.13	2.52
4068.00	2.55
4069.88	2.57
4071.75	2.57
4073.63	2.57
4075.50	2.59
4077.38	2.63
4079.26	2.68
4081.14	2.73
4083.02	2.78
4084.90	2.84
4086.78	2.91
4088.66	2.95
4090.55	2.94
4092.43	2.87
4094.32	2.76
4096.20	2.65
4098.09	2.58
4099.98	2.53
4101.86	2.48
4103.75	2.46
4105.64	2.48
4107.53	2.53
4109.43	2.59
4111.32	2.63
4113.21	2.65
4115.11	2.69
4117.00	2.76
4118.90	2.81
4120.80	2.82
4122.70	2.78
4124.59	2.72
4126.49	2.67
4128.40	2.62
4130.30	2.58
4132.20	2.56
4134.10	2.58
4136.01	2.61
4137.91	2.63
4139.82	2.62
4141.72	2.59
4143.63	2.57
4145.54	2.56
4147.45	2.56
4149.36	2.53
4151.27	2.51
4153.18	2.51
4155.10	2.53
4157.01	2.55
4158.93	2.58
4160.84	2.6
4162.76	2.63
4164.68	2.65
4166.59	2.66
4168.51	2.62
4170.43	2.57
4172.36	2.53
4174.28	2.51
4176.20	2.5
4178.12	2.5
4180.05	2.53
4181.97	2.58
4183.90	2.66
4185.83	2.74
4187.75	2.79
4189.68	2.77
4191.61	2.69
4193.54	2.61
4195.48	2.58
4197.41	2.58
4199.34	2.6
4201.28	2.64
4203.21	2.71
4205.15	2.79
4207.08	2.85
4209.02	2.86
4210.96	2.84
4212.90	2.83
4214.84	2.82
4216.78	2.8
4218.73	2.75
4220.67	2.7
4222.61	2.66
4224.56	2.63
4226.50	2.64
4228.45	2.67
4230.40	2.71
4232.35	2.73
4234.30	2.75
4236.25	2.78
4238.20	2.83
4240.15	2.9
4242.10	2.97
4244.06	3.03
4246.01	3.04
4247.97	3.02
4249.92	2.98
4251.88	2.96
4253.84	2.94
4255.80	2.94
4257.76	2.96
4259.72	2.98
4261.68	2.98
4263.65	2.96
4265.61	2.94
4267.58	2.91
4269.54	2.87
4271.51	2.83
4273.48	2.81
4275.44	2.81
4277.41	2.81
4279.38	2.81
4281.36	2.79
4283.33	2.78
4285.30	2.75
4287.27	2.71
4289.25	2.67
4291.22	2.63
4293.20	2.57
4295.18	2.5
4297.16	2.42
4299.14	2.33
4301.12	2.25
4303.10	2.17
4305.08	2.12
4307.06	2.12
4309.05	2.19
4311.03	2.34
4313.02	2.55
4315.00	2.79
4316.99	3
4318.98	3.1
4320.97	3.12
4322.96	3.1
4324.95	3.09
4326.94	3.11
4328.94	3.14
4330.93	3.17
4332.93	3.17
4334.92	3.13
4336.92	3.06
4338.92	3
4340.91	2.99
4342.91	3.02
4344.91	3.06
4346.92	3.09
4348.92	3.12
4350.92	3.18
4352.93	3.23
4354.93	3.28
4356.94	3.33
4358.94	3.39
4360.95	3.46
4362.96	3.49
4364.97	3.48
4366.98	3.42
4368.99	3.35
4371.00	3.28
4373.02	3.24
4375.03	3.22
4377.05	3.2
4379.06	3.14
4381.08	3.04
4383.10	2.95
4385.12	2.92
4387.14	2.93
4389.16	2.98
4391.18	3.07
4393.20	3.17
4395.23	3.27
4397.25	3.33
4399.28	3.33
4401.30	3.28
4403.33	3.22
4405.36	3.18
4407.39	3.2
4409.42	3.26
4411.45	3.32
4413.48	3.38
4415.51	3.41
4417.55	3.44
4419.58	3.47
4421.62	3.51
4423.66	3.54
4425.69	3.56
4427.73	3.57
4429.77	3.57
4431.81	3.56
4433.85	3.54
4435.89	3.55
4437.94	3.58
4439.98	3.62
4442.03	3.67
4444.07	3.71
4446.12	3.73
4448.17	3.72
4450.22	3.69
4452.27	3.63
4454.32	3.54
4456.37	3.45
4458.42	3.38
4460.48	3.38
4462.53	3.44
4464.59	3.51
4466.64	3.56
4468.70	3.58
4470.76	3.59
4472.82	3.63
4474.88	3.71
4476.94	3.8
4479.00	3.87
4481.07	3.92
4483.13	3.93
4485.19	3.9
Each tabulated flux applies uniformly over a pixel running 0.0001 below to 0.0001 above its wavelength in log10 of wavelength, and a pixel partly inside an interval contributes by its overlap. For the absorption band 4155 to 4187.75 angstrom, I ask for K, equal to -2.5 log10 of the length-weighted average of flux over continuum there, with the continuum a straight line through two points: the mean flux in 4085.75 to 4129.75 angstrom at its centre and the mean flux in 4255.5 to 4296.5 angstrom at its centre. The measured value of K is 0.057 mag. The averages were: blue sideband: 2.69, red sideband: 2.8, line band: 2.59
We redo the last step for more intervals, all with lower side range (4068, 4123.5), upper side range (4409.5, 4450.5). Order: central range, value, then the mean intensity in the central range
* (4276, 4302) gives 0.210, 2.62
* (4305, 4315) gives 0.357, 2.33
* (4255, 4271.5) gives 0.065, 2.94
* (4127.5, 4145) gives 0.077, 2.6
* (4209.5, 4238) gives 0.103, 2.74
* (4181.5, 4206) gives 0.102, 2.67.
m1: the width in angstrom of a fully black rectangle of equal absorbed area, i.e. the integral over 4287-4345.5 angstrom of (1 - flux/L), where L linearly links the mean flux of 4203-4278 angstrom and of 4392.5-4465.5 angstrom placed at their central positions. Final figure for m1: 6.5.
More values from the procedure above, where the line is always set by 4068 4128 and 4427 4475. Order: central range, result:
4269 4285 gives 1.7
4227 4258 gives 1.7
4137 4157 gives 1.7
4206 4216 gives 0.4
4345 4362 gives 0.4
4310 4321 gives 1.5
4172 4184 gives 1.4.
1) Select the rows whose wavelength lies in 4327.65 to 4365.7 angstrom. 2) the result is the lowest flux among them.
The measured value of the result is 2.99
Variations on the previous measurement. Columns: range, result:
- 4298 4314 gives 2.12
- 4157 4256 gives 2.5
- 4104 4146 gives 2.48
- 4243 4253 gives 2.96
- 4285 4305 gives 2.17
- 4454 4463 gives 3.38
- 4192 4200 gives 2.58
